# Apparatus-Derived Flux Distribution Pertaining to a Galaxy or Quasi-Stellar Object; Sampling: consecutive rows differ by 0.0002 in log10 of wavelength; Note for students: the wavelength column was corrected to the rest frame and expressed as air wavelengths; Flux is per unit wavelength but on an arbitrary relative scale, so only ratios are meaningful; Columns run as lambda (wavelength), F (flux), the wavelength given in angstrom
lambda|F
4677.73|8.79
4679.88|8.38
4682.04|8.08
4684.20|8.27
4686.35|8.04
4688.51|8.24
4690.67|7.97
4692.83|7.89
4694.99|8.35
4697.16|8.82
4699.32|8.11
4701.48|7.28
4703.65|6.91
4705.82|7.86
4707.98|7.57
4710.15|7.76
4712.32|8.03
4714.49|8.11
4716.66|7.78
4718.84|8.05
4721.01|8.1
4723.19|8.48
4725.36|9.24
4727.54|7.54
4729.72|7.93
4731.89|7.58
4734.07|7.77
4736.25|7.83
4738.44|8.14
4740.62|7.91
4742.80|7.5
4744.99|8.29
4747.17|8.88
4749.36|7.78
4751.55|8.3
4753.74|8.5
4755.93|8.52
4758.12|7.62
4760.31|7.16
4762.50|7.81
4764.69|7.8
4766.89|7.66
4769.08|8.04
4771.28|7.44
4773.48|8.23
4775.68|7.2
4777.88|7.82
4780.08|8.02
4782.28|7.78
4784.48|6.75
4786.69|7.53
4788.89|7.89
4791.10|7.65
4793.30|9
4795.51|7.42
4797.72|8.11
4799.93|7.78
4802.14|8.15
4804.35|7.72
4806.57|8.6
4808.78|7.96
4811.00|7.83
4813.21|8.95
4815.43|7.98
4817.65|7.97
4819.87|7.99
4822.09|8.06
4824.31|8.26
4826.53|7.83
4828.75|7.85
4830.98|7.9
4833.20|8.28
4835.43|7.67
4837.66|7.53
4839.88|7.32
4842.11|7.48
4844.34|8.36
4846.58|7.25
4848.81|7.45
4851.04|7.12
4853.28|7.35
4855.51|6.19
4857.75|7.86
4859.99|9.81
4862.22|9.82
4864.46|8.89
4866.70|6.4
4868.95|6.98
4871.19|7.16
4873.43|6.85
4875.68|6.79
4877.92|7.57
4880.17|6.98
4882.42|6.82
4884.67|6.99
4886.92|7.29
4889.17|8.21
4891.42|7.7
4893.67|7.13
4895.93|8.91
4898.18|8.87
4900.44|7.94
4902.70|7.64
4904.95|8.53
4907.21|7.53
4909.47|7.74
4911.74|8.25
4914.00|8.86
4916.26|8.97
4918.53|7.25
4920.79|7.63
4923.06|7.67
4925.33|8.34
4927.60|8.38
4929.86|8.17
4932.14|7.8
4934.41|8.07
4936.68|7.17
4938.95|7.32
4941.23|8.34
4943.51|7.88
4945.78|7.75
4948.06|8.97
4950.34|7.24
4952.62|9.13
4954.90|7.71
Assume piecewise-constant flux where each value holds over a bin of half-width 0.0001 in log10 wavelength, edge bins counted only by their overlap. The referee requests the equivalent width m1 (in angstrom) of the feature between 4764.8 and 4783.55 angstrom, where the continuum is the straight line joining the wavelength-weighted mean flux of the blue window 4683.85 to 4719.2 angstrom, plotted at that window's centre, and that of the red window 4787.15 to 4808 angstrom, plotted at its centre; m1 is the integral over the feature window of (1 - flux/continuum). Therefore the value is 0.5 angstrom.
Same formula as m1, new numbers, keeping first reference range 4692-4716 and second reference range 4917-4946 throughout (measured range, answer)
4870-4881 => 1.10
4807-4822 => -0.51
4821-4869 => 0.23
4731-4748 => -0.22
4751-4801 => 0.30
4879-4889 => 0.91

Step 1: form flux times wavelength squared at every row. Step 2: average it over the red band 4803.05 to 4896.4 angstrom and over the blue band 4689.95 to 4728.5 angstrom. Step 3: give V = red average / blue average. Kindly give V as 1.03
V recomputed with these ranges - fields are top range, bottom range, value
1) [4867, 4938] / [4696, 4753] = 1.04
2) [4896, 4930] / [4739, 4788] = 1.10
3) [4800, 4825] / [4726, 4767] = 1.05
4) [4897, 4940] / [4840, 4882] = 1.09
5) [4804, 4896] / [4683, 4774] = 1.02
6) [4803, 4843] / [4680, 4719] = 1.05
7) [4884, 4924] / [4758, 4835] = 1.05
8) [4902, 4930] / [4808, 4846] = 1.06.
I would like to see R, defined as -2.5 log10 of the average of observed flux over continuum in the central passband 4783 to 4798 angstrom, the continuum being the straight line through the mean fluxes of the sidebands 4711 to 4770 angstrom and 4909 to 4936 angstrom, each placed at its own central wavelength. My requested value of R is 0.04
